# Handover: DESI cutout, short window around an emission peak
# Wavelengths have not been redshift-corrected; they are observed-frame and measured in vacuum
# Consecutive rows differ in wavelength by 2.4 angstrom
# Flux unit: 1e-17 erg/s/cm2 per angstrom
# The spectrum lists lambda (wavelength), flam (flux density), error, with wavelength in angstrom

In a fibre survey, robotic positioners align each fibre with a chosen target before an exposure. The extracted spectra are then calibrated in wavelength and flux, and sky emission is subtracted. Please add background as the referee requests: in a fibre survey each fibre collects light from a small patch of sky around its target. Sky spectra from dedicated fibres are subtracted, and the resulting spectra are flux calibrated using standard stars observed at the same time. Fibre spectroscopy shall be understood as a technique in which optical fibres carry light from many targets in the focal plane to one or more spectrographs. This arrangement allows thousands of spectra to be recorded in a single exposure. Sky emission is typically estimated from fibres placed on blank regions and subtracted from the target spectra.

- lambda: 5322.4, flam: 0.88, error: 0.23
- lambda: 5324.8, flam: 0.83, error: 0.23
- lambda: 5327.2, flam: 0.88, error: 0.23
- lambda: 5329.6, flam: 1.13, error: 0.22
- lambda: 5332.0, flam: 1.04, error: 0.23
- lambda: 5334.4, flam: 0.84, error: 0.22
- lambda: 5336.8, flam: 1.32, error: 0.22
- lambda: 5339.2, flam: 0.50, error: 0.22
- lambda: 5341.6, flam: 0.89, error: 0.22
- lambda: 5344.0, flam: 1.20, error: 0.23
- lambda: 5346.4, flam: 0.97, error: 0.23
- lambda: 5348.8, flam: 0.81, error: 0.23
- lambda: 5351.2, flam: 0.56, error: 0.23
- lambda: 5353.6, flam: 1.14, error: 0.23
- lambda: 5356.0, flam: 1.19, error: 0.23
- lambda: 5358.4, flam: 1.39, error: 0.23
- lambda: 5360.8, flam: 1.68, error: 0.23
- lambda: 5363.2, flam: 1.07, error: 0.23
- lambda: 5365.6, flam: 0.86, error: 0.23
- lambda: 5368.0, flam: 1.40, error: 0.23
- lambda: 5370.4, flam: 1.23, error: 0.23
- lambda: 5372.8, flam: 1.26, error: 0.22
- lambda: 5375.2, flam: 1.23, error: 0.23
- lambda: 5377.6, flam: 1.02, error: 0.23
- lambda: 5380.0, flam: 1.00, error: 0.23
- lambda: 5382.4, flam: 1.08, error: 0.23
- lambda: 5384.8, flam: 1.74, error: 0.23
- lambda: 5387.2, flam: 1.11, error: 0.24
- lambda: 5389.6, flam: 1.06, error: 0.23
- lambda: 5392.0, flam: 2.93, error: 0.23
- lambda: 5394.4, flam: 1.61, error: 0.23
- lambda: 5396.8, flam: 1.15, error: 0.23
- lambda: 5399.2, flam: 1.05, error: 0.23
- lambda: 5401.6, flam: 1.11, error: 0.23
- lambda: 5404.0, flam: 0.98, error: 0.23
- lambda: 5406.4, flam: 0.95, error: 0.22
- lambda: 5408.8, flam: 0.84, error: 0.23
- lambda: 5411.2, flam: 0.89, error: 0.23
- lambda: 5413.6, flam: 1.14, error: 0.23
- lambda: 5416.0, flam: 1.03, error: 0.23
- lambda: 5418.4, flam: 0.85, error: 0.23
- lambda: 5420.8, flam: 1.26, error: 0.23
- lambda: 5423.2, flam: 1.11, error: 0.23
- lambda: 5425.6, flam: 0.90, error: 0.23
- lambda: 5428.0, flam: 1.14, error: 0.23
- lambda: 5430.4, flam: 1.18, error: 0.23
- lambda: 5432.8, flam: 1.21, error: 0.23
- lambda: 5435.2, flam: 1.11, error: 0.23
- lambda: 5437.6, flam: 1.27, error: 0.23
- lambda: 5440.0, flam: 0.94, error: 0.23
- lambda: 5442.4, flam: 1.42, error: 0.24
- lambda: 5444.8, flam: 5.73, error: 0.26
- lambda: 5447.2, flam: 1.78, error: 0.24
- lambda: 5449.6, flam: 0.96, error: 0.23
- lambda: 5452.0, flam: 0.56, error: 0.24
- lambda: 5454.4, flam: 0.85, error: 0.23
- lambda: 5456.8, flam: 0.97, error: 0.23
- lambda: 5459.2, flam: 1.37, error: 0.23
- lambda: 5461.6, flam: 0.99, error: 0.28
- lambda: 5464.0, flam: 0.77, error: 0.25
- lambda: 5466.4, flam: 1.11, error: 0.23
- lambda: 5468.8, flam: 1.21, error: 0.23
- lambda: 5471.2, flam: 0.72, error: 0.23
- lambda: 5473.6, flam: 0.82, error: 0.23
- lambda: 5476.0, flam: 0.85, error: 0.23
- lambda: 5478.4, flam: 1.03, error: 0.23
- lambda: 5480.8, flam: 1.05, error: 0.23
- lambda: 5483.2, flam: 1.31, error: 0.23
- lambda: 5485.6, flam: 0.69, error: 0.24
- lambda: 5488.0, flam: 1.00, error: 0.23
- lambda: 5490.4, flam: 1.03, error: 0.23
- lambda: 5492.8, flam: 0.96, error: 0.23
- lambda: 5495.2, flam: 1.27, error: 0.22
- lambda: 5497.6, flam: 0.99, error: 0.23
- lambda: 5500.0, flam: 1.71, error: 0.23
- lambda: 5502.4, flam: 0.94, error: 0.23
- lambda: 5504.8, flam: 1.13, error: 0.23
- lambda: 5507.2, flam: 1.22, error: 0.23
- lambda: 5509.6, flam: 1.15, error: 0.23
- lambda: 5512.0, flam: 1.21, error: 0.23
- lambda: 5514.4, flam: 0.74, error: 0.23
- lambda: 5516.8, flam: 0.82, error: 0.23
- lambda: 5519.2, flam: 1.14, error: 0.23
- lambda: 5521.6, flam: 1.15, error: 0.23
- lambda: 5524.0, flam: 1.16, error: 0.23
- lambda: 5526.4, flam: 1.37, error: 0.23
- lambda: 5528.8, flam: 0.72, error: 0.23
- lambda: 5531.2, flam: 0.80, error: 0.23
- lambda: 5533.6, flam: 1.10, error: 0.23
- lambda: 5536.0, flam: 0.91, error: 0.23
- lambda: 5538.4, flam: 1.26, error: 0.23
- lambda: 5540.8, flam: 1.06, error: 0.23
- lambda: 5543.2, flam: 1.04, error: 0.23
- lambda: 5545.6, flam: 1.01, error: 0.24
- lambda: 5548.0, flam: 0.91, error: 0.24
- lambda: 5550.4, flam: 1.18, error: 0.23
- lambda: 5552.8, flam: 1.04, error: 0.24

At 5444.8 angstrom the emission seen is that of [O III]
